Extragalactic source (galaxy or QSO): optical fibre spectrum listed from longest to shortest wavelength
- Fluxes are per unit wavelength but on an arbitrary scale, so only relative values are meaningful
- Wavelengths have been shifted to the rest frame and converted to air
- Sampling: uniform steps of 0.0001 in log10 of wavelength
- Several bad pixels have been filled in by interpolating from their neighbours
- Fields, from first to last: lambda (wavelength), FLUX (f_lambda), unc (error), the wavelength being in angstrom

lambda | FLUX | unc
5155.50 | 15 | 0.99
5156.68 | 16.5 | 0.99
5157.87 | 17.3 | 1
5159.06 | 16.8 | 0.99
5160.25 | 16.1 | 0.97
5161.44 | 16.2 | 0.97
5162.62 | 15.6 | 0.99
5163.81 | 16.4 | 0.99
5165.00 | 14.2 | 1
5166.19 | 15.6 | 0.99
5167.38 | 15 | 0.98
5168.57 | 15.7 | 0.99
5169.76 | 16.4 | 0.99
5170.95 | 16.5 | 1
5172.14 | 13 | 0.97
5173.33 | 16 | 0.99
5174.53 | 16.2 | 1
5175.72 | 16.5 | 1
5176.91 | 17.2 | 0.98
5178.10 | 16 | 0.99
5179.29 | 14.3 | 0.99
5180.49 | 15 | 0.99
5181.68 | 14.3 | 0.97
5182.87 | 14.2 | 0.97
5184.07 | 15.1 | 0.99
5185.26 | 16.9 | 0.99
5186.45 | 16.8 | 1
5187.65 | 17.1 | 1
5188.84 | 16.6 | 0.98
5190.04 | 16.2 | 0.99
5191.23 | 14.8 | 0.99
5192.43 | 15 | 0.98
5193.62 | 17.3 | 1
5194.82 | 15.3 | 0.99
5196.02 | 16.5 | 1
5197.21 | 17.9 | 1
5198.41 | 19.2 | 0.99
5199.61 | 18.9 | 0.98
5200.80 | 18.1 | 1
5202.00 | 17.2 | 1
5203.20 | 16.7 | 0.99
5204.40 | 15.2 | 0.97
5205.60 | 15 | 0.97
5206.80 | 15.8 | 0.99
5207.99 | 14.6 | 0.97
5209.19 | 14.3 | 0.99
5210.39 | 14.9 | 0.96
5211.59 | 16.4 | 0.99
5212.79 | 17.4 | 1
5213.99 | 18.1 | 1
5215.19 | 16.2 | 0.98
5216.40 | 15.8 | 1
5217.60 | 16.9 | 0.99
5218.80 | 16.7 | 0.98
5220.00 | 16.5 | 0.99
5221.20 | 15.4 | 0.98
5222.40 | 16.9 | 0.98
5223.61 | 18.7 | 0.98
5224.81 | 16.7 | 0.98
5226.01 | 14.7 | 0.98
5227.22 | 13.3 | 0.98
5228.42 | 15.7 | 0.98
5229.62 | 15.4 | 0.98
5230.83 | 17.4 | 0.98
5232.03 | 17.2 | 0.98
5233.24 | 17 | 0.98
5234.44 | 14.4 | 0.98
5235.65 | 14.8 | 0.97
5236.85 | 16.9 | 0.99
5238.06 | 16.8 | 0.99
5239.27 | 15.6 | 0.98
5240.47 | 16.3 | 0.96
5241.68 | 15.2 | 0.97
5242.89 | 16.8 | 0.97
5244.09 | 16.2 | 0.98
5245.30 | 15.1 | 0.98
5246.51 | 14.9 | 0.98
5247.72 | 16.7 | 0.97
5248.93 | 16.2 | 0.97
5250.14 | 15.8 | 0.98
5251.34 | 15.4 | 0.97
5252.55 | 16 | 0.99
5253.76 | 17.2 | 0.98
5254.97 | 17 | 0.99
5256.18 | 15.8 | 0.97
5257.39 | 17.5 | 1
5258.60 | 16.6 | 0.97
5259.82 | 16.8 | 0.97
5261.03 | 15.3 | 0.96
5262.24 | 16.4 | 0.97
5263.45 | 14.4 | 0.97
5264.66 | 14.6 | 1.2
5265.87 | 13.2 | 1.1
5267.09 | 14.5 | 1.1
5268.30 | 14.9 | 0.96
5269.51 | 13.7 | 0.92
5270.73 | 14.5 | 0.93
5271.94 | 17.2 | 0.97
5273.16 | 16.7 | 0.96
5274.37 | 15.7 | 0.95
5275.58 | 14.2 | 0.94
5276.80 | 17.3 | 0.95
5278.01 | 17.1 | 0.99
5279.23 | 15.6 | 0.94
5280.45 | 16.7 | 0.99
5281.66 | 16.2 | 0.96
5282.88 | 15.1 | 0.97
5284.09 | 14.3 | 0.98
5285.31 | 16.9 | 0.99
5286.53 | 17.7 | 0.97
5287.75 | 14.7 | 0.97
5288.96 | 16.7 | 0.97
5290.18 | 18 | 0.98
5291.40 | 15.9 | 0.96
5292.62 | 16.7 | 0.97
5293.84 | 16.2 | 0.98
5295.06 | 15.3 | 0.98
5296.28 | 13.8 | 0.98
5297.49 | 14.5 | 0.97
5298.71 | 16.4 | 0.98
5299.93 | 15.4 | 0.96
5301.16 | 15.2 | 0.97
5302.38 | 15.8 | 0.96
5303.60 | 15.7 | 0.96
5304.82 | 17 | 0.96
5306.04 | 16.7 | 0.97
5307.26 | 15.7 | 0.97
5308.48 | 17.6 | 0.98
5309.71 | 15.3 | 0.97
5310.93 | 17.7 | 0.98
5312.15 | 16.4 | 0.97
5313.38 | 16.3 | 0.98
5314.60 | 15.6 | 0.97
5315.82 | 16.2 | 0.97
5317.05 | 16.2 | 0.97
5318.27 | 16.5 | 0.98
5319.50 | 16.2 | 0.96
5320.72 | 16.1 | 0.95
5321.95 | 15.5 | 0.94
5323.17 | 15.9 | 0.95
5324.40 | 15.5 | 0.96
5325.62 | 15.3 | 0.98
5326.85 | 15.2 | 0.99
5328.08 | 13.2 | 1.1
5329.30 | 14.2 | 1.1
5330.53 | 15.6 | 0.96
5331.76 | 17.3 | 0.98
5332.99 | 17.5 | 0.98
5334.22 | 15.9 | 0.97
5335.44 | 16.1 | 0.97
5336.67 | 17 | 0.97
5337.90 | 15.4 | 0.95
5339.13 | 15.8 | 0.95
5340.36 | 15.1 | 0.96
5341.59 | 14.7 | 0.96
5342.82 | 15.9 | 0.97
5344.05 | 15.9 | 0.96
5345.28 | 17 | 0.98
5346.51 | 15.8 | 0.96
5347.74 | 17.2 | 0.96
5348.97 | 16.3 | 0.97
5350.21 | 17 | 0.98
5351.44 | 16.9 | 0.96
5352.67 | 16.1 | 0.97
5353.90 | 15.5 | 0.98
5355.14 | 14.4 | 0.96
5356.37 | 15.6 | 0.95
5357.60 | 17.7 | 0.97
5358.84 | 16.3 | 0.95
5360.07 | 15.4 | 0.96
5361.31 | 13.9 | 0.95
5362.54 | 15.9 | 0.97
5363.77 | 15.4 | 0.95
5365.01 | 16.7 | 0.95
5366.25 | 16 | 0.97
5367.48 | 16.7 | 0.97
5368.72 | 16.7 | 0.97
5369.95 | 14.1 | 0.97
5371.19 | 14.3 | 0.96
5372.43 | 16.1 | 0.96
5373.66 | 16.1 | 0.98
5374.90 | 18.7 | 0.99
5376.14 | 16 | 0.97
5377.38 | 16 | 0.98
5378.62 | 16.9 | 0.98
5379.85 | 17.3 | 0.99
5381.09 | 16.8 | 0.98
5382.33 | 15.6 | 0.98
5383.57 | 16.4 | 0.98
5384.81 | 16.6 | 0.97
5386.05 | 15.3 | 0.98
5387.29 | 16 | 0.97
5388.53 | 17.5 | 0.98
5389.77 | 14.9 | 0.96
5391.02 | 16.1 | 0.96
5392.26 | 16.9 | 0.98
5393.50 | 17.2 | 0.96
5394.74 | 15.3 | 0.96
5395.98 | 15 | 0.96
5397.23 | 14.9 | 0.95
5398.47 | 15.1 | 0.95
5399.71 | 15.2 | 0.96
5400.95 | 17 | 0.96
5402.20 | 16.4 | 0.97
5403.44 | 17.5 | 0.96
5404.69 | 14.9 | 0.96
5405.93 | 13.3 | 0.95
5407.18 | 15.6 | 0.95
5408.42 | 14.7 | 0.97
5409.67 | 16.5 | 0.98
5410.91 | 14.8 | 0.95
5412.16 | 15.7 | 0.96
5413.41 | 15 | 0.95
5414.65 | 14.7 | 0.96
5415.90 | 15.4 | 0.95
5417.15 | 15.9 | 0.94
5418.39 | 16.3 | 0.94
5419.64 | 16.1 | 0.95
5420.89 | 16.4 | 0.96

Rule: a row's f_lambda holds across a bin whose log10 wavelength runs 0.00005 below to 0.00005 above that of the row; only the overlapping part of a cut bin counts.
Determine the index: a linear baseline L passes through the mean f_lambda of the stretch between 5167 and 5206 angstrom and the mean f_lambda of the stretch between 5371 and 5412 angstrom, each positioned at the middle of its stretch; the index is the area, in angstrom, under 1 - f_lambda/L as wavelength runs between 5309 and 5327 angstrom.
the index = 0.0 angstrom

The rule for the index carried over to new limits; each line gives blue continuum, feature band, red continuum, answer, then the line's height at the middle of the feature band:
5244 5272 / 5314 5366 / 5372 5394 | 0.9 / 16.2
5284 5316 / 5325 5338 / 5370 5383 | 0.4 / 16.2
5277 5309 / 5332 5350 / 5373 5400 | 0.0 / 16.1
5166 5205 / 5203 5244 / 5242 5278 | -0.2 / 16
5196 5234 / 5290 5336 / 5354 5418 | 0.5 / 16.1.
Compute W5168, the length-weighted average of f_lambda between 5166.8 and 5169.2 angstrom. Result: 15.4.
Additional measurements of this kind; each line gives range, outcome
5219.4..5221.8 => 16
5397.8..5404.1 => 16.2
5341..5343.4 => 15.3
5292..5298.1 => 15.3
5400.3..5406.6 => 15.8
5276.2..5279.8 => 16.7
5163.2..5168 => 15.3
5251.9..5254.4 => 16.6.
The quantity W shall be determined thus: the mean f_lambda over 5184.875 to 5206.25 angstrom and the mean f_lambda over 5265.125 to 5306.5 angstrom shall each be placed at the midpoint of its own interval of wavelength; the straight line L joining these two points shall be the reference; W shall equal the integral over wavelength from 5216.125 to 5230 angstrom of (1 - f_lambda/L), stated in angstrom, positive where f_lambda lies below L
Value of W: 0.28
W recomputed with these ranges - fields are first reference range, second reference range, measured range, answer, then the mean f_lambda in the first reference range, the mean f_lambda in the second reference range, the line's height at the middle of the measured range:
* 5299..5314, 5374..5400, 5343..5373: 0.46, 16.2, 16.2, 16.2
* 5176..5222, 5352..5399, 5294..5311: 0.28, 16.2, 16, 16.1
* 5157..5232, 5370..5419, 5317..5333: 0.31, 16.1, 15.9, 16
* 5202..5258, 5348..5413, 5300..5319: -0.26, 16.1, 15.9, 16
